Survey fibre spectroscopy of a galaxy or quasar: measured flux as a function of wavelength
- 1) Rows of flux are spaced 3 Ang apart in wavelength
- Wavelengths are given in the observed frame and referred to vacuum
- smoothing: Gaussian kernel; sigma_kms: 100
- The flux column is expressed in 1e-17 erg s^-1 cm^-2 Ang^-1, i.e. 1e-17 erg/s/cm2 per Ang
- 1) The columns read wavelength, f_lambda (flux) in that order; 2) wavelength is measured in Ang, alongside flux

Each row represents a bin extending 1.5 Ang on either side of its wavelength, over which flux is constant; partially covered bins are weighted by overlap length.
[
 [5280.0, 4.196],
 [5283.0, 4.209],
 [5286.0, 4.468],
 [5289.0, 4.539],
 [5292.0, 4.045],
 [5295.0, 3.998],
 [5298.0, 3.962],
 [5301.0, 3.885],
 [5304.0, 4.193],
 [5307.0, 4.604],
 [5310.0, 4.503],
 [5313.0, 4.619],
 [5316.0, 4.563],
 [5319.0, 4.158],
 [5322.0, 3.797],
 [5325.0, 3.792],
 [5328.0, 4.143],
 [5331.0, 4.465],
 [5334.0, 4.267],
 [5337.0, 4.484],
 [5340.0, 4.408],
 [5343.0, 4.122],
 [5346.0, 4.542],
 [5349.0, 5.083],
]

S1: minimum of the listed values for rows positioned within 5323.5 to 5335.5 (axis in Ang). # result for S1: 3.792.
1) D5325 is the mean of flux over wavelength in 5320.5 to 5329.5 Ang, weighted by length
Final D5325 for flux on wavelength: 3.91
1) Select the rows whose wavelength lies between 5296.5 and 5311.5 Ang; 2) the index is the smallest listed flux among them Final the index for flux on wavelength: 3.885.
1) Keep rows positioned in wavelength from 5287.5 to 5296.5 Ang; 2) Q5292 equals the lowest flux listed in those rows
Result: 3.998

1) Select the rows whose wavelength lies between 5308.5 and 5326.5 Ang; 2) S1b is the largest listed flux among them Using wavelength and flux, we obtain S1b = 4.619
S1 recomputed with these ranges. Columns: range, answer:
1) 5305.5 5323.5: 3.797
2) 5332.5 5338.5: 4.267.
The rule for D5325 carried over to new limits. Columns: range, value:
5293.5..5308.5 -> 4.13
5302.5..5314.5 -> 4.48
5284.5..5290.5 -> 4.5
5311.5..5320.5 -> 4.45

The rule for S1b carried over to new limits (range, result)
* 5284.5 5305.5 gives 4.539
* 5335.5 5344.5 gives 4.484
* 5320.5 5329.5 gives 4.143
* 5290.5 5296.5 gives 4.045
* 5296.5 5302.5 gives 3.962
